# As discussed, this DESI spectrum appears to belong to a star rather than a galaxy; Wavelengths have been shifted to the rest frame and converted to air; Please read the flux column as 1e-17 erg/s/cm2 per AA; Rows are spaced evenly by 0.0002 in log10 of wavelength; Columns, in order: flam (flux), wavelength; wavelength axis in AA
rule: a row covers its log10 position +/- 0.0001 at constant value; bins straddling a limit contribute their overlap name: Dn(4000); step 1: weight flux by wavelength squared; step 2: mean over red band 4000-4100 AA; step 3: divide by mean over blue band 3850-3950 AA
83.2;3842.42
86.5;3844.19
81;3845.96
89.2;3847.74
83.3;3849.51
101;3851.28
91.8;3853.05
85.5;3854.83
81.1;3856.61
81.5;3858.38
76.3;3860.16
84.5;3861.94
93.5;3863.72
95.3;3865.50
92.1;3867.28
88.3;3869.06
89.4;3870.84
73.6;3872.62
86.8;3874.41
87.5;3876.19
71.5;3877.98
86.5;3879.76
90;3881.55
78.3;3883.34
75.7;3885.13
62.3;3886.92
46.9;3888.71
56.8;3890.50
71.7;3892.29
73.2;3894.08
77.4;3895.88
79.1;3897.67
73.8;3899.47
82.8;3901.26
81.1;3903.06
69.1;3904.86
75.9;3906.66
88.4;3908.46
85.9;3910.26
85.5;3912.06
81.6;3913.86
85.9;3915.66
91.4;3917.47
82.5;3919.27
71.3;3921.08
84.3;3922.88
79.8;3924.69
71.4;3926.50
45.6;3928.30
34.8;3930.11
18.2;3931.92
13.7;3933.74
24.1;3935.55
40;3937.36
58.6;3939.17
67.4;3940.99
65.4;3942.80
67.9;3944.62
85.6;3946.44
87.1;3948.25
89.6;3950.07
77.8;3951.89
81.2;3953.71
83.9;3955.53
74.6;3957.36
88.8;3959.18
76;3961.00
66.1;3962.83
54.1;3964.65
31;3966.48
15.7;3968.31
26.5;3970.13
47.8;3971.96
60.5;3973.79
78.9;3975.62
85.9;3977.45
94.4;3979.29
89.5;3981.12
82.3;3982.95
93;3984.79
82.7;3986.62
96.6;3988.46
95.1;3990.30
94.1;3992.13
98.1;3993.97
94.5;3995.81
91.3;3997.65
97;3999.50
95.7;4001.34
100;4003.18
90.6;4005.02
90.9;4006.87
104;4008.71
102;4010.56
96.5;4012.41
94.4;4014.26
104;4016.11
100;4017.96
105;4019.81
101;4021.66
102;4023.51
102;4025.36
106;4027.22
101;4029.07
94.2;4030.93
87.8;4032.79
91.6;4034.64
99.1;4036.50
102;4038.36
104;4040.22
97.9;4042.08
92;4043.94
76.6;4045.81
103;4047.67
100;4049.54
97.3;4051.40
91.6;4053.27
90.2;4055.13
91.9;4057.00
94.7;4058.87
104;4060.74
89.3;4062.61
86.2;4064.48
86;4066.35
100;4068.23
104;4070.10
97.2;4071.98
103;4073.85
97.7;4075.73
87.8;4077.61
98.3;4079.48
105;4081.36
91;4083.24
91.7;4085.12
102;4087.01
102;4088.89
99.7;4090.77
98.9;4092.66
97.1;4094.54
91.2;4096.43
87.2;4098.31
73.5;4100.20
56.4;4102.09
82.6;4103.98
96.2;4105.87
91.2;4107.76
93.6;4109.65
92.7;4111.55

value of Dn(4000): 1.41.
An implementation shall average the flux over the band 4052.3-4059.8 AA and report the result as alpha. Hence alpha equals 92.1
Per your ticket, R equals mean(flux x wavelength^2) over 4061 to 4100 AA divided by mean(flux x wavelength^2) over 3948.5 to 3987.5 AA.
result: 1.43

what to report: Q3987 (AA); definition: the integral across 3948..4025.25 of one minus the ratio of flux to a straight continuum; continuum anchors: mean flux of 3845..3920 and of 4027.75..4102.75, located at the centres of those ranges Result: 4.2 AA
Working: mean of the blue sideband 81.3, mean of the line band 84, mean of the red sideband 94.3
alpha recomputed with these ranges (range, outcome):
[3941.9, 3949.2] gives 76.6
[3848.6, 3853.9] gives 92.2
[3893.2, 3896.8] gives 75.3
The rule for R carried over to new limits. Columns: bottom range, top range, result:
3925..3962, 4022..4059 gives 1.61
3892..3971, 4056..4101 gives 1.52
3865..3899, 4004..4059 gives 1.35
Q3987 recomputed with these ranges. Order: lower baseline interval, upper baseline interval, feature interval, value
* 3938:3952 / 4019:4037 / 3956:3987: 5.6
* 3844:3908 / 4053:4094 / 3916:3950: 9.3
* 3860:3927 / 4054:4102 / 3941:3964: 1.7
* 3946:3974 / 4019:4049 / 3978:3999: -3.9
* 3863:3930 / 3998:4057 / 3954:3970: 5.0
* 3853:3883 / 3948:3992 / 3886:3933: 5.4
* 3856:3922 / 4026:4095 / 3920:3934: 4.8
